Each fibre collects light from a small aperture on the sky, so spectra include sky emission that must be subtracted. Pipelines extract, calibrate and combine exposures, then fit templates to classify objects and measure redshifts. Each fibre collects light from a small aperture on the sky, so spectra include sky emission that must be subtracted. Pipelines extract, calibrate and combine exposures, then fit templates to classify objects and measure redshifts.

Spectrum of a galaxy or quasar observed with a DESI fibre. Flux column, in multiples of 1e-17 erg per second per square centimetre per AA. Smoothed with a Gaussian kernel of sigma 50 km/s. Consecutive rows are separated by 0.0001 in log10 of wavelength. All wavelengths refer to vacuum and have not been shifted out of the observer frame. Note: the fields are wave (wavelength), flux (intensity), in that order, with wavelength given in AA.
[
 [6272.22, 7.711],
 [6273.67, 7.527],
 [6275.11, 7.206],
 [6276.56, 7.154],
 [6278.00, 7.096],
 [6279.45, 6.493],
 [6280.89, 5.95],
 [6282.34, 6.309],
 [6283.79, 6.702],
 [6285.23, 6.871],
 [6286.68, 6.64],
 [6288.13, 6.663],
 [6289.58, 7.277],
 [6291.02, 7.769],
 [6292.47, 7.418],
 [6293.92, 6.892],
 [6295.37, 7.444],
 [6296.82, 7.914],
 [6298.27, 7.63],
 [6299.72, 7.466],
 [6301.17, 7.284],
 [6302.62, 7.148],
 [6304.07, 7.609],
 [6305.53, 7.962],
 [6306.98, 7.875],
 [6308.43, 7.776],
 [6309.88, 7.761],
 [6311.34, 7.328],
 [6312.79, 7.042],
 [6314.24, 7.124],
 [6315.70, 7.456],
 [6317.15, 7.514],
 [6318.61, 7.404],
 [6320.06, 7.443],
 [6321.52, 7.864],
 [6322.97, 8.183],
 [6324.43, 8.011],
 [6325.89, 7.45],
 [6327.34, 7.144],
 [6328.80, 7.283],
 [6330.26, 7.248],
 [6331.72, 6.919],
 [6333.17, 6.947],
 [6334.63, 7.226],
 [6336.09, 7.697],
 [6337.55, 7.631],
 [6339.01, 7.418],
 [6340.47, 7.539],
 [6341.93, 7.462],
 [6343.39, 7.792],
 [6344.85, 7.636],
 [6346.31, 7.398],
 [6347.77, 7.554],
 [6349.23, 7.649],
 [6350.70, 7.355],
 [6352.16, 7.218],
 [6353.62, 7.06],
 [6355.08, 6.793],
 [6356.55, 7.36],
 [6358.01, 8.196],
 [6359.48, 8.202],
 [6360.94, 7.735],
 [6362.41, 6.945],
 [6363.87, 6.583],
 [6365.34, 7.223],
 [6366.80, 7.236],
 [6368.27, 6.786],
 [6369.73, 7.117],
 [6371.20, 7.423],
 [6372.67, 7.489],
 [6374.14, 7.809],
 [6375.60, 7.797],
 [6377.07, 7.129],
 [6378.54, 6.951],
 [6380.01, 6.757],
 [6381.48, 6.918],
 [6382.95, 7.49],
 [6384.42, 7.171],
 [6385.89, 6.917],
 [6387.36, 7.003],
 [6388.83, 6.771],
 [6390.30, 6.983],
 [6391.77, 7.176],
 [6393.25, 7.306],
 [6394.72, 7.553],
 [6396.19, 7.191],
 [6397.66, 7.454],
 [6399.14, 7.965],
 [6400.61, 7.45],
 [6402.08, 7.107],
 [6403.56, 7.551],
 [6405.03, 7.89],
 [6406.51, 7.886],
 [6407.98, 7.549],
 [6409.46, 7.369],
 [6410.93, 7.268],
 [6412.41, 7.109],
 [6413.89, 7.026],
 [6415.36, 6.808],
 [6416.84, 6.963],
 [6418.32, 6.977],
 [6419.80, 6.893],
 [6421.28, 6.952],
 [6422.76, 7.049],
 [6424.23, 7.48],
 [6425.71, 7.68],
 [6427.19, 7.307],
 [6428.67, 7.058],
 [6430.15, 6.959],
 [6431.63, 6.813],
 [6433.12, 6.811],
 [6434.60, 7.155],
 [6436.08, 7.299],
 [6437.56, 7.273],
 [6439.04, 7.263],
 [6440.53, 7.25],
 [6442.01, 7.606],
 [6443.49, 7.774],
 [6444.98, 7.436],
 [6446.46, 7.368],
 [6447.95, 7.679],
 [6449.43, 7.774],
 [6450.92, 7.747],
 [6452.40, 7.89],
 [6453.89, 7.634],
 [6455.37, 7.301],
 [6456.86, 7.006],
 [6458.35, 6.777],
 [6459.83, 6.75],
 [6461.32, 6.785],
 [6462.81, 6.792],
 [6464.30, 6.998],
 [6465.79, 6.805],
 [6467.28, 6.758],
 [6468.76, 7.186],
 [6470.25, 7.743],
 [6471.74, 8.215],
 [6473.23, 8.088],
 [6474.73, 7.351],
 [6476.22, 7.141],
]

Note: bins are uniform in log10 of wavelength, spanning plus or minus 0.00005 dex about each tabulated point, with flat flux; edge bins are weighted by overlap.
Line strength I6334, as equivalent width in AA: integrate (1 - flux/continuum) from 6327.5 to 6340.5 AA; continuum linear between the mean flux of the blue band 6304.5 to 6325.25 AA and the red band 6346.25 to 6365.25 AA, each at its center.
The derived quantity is 0.4 AA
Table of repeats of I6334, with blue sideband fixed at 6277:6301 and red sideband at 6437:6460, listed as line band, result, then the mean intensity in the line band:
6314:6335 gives -0.87 AA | 7.42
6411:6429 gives 0.59 AA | 7.12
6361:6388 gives 0.30 AA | 7.17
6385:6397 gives 0.28 AA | 7.12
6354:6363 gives -0.40 AA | 7.52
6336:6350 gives -0.78 AA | 7.57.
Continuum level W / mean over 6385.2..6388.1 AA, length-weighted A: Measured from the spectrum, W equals 6.96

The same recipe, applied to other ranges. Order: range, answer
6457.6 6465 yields 6.82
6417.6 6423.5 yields 6.97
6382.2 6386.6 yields 7.19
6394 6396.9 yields 7.38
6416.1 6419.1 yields 6.96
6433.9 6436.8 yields 7.23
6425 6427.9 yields 7.49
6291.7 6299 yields 7.46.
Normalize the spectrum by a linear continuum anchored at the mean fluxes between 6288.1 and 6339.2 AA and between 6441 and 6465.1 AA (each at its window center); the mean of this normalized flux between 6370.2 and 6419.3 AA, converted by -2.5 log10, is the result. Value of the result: 0.02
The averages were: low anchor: 7.46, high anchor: 7.33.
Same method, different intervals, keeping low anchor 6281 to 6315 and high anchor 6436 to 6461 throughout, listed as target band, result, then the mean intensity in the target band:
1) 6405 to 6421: 0.023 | 7.21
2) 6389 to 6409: -0.013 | 7.44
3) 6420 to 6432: 0.032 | 7.16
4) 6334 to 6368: -0.015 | 7.42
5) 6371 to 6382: 0.008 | 7.28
